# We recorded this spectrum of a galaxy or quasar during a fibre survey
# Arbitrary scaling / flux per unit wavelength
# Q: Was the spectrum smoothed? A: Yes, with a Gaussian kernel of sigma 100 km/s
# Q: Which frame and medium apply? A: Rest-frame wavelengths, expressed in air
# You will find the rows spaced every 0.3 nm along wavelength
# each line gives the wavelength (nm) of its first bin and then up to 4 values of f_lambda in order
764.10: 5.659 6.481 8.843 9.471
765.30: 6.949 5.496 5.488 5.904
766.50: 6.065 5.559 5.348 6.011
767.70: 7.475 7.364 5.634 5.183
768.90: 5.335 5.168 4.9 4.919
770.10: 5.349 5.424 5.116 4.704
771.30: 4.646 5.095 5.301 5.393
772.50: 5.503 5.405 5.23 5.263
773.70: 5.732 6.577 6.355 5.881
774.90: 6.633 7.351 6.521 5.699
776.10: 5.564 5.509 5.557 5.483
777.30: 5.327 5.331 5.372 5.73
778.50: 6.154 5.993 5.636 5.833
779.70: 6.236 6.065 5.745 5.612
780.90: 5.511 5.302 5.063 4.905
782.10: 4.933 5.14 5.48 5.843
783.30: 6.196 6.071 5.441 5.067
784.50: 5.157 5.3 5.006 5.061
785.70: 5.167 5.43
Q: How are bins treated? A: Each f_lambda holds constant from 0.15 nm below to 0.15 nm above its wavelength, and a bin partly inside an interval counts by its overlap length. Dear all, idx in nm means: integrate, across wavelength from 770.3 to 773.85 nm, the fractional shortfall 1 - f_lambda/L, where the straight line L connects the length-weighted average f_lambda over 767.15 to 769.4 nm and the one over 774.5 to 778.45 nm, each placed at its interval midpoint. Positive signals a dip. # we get 0.409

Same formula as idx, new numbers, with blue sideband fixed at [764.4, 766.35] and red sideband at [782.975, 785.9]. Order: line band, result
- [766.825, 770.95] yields 0.67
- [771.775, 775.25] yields 0.25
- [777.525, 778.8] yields 0.05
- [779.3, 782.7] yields 0.13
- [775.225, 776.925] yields 0.06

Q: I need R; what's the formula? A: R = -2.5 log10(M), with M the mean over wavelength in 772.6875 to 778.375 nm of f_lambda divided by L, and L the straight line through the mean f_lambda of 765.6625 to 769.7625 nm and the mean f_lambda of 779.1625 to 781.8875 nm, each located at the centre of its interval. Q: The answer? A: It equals -0.03 mag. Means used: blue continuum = 5.77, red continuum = 5.6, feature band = 5.82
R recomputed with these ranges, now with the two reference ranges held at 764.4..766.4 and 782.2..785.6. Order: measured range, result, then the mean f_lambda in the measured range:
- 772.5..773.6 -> 0.182 mag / 5.35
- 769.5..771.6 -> 0.285 mag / 5.02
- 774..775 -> -0.019 mag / 6.32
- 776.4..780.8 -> 0.028 mag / 5.71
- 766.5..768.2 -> 0.081 mag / 6.31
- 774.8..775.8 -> -0.091 mag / 6.67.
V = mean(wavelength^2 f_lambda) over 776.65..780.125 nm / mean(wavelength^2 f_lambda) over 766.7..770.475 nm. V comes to 1.04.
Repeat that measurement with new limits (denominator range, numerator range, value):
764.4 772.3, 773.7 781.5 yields 1.02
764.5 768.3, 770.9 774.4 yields 0.83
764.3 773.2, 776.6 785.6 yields 0.98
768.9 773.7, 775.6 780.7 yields 1.12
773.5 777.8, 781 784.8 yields 0.92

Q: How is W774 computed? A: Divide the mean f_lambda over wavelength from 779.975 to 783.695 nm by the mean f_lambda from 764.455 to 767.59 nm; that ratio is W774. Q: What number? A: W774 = 0.8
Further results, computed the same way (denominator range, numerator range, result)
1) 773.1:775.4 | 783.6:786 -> 0.85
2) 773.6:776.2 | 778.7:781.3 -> 0.92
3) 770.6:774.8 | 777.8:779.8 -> 1.07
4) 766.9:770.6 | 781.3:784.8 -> 0.95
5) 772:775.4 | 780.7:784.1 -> 0.92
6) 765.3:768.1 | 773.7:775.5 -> 1.06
